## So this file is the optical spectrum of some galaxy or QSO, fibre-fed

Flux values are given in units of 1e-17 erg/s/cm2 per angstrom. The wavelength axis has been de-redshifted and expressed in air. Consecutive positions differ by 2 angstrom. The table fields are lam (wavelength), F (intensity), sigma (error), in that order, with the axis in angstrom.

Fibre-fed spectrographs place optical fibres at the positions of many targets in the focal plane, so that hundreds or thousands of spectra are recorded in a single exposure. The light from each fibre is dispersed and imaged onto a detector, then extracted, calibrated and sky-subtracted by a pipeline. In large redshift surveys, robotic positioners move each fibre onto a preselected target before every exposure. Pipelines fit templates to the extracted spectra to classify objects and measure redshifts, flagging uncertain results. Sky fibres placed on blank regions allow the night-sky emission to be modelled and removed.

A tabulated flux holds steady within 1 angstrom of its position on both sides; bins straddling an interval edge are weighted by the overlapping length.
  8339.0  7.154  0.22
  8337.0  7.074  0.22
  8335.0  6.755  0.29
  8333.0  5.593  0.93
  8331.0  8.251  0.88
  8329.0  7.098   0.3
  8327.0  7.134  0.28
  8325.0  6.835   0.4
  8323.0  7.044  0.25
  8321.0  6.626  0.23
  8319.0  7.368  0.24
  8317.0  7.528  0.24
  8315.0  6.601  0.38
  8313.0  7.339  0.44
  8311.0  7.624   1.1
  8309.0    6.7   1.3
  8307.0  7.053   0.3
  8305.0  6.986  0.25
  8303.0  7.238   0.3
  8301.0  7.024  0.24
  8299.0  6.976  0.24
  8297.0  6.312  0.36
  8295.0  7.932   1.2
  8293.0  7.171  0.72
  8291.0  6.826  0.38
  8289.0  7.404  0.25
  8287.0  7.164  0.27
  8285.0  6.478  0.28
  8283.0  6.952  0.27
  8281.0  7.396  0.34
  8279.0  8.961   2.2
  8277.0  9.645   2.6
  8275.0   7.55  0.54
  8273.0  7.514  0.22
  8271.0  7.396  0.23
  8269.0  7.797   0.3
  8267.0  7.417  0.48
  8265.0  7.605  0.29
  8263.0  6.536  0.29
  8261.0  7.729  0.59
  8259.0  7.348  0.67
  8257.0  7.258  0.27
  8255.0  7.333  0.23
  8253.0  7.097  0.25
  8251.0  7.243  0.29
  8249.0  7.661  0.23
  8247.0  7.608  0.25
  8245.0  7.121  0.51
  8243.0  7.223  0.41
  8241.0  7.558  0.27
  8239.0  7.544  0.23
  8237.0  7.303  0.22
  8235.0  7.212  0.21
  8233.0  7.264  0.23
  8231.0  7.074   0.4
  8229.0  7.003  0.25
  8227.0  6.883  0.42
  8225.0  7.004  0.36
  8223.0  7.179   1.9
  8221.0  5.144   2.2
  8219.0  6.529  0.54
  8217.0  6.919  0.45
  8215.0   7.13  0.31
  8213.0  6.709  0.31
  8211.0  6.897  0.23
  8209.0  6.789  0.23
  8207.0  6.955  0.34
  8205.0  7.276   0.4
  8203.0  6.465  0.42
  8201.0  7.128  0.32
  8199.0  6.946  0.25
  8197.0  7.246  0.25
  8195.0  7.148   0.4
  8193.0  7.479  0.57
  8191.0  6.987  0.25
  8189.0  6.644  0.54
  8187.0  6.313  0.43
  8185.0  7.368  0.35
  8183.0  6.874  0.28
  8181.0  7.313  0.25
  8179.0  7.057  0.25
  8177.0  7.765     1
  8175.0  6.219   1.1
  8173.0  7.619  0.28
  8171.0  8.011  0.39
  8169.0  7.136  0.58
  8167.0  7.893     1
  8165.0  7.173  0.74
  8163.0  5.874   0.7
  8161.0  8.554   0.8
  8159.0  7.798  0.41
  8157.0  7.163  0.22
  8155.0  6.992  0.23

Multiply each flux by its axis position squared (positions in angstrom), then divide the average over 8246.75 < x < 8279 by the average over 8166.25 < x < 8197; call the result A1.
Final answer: 1.08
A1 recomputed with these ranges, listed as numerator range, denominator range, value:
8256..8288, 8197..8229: 1.12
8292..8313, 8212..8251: 1.02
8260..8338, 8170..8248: 1.05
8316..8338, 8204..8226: 1.07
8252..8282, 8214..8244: 1.10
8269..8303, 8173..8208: 1.08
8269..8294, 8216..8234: 1.13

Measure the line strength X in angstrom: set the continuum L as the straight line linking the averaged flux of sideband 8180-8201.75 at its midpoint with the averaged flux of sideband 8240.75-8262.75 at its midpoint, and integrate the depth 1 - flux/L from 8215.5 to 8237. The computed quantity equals 1.1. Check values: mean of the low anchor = 7.04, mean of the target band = 6.85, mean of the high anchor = 7.35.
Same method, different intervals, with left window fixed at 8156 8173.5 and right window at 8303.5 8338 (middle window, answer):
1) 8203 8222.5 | 1.7 angstrom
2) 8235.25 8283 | -2.2 angstrom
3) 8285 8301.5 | 0.1 angstrom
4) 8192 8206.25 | 0.5 angstrom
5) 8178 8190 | 0.8 angstrom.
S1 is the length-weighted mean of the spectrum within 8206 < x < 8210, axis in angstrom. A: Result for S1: 6.87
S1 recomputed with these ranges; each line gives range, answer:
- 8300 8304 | 7.13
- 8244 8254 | 7.35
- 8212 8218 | 6.92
